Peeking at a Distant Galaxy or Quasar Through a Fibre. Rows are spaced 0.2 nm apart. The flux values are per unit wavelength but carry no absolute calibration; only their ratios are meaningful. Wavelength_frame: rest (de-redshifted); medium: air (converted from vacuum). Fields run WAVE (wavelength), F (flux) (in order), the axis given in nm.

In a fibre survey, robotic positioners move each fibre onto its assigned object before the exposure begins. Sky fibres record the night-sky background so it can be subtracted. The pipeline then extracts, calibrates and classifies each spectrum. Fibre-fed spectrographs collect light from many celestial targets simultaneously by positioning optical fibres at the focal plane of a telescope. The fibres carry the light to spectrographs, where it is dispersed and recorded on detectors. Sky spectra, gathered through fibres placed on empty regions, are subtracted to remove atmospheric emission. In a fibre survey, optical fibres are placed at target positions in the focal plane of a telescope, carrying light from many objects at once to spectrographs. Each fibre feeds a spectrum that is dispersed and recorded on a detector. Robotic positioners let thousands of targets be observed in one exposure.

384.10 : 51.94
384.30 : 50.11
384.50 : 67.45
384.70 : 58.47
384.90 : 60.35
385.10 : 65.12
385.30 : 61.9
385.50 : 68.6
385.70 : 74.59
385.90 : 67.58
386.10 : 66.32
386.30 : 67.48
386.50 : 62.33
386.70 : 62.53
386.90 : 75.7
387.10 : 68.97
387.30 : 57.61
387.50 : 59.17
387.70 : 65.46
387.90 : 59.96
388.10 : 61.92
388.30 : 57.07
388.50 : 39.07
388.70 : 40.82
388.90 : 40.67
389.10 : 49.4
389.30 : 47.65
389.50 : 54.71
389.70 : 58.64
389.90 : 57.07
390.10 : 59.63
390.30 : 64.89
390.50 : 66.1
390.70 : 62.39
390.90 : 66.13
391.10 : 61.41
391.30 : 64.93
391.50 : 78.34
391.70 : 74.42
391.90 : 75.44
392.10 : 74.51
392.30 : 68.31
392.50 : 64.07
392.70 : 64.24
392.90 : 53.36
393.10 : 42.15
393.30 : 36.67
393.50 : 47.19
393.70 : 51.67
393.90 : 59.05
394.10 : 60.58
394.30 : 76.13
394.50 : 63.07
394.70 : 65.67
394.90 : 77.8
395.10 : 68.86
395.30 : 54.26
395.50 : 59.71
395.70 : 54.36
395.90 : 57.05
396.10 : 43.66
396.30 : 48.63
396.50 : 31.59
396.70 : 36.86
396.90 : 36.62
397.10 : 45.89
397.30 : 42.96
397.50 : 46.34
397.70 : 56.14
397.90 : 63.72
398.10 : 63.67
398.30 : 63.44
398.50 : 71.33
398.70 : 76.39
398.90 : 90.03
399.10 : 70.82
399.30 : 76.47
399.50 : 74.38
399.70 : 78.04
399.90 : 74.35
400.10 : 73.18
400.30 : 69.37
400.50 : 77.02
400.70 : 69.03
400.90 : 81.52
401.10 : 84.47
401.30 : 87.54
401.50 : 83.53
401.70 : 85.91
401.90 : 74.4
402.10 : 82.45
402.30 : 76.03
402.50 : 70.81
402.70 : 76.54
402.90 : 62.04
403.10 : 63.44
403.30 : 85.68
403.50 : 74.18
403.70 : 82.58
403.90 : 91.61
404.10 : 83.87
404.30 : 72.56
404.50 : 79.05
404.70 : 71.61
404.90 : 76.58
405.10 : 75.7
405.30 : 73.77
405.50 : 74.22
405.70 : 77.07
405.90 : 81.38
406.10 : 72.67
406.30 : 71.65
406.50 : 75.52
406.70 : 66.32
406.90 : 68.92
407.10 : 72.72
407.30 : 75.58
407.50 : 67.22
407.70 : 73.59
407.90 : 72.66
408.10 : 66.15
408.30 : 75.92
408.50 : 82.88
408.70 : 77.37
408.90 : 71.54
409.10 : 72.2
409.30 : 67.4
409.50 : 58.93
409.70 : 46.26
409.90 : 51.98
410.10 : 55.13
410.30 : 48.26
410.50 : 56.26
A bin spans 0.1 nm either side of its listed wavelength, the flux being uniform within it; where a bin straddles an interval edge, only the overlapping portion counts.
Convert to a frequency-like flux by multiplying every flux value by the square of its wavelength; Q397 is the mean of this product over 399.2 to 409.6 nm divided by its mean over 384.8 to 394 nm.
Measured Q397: 1.3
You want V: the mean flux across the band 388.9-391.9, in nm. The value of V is 61.6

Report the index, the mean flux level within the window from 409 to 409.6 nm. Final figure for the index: 66.2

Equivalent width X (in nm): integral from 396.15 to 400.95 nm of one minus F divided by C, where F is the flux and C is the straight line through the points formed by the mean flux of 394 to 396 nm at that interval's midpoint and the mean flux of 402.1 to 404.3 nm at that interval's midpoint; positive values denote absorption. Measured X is 0.48 nm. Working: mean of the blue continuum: 63.7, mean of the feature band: 62.8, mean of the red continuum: 76.8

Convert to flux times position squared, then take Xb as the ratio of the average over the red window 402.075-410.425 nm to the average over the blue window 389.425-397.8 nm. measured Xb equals 1.32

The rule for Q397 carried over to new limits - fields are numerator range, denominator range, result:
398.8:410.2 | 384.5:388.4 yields 1.26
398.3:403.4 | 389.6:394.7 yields 1.28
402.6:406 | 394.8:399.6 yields 1.35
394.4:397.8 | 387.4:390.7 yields 0.98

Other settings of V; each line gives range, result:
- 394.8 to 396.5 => 56.5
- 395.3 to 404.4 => 68.1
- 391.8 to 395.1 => 61.5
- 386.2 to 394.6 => 60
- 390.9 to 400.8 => 61.9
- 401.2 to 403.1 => 76.9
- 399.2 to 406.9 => 76.4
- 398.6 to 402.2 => 78.3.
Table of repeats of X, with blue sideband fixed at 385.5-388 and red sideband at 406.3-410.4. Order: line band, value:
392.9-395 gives 0.27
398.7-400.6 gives -0.26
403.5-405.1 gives -0.29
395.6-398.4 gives 0.72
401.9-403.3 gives -0.13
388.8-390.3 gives 0.29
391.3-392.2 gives -0.11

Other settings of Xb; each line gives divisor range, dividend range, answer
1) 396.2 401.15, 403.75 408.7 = 1.22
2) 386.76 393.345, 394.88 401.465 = 1.11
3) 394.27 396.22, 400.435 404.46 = 1.32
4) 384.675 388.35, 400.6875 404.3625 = 1.32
